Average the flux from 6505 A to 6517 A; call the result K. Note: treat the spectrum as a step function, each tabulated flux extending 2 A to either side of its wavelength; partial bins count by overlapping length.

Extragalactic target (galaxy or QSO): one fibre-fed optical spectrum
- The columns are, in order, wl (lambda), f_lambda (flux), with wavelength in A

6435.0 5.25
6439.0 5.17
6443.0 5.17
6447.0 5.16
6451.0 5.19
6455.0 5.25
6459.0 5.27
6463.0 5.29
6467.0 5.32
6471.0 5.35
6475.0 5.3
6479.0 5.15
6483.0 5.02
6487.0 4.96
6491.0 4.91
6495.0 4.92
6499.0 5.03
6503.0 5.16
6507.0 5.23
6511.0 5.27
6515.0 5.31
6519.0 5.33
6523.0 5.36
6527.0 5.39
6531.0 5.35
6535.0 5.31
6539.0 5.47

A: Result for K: 5.27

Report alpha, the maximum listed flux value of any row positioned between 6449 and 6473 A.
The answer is 5.35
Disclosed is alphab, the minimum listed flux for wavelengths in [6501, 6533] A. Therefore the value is 5.16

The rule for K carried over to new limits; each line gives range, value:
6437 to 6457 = 5.19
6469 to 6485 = 5.21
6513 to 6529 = 5.35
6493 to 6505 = 5.04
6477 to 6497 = 4.99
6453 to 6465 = 5.27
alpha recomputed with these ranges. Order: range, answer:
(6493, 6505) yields 5.16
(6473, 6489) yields 5.3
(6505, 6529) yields 5.39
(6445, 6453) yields 5.19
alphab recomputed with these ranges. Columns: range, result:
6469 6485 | 5.02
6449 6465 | 5.19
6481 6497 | 4.91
